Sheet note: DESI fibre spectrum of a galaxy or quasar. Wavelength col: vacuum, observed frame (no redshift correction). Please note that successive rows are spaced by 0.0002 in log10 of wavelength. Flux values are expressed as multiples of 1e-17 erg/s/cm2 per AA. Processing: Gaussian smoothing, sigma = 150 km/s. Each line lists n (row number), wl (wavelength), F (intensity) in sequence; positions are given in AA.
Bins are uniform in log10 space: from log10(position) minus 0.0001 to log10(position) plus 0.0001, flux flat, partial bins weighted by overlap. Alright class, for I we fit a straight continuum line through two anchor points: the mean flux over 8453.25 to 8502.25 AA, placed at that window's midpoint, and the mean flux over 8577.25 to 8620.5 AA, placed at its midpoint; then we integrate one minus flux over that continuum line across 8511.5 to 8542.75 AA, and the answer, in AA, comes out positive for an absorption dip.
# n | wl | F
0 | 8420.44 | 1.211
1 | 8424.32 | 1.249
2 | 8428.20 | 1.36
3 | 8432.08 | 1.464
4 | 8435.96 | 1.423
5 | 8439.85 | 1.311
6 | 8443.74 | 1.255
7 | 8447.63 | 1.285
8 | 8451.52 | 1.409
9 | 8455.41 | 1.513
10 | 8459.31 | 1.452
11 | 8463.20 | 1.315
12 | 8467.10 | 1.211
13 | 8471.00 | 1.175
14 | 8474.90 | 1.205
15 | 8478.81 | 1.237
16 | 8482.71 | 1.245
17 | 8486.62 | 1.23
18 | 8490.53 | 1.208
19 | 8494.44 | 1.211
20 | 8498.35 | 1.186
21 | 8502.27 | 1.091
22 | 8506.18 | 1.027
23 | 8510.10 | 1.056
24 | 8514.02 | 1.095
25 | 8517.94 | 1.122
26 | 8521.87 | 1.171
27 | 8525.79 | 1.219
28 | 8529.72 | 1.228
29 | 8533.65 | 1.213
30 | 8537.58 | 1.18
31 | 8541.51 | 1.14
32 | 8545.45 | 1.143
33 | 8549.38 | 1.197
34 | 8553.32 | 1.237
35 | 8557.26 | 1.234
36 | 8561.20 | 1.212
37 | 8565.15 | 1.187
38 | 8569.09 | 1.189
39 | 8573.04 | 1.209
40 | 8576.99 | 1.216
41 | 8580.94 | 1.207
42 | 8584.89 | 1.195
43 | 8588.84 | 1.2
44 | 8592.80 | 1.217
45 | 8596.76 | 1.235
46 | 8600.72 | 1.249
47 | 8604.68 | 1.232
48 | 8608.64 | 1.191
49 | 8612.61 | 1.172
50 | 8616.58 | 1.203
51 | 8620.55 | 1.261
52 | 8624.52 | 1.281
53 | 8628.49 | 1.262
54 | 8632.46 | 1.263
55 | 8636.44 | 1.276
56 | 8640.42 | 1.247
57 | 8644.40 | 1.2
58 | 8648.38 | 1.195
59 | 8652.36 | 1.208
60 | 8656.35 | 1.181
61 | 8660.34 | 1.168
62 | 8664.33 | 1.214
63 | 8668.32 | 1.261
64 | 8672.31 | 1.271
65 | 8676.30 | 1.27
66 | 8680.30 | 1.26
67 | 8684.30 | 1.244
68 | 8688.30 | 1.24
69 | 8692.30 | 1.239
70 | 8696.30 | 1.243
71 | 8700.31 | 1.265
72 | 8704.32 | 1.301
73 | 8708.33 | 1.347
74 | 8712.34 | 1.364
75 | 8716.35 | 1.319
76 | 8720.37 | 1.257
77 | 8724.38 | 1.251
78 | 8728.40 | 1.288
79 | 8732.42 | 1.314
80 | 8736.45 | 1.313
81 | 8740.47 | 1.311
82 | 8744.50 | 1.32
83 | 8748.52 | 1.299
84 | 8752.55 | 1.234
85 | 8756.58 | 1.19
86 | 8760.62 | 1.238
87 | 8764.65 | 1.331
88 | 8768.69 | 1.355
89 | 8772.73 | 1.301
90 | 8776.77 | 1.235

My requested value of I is 1.8 AA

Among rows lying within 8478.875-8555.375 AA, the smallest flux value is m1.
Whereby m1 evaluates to 1.027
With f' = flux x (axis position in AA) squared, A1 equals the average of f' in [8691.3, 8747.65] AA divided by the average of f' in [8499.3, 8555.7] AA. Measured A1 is 1.18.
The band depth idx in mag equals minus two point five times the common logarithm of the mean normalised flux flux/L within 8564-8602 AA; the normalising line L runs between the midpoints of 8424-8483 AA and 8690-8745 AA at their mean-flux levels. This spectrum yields 0.09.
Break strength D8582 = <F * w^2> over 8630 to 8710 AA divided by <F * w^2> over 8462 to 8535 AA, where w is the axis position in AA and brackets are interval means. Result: 1.1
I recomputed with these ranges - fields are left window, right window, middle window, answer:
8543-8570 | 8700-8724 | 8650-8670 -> 1.04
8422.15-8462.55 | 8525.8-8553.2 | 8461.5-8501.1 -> 2.39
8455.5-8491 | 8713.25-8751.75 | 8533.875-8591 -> 3.64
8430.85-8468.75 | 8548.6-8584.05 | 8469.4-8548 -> 7.09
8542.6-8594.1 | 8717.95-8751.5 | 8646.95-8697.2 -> 1.13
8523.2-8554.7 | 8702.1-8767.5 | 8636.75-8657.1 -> 0.57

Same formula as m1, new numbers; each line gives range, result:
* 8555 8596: 1.187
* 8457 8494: 1.175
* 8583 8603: 1.195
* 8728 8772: 1.19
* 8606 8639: 1.172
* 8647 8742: 1.168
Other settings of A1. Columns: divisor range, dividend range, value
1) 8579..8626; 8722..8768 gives 1.09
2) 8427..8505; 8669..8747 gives 1.06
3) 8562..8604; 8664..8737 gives 1.08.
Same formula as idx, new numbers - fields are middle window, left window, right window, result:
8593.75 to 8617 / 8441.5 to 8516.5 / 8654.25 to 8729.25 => 0.031 mag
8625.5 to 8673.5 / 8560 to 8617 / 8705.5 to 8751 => 0.019 mag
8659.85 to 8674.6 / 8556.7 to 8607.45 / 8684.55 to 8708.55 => 0.013 mag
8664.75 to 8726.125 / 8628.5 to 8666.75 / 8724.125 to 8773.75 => -0.019 mag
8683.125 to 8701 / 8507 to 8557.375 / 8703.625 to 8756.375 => 0.024 mag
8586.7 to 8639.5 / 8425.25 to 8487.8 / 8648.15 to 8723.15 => 0.036 mag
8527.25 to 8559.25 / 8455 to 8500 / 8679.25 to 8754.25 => 0.060 mag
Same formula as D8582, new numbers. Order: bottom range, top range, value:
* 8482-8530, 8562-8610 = 1.07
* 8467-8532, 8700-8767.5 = 1.17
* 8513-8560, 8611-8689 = 1.07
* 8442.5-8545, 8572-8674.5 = 1.04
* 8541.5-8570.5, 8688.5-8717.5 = 1.12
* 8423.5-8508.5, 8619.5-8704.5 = 1.02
